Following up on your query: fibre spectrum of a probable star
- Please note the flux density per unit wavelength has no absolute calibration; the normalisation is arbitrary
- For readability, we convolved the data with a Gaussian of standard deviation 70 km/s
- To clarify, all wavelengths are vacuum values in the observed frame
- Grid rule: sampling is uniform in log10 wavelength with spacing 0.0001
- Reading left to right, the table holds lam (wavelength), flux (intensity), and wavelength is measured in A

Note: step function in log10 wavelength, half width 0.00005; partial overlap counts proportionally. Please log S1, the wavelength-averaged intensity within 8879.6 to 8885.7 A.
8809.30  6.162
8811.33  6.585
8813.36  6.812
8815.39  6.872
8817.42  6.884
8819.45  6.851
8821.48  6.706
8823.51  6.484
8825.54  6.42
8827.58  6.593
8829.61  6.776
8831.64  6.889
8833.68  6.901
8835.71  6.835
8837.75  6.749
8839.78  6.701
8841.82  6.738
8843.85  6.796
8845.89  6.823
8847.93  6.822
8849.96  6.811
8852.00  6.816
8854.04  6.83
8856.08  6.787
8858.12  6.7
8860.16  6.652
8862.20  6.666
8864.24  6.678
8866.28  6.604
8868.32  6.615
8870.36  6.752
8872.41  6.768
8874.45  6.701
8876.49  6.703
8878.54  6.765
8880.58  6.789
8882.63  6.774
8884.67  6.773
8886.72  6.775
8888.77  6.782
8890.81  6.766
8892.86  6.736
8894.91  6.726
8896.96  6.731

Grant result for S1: 6.77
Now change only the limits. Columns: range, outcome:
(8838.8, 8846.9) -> 6.76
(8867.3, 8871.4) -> 6.68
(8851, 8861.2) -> 6.75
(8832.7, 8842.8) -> 6.78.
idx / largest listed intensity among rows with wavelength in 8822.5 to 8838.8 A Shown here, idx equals 6.901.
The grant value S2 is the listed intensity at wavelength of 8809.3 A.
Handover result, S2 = 6.162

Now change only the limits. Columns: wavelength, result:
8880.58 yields 6.789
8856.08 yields 6.787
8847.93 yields 6.822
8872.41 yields 6.768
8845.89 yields 6.823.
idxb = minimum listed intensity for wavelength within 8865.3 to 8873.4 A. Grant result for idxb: 6.604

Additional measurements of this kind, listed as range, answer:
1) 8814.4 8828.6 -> 6.42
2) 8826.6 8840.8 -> 6.593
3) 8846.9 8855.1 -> 6.811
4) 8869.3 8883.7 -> 6.701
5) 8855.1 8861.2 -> 6.652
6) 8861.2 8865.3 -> 6.666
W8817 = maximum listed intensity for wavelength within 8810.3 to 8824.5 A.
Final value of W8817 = 6.884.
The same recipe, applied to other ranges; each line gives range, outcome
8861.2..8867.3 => 6.678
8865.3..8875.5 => 6.768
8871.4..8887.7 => 6.789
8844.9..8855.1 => 6.83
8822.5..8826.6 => 6.484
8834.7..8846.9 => 6.835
